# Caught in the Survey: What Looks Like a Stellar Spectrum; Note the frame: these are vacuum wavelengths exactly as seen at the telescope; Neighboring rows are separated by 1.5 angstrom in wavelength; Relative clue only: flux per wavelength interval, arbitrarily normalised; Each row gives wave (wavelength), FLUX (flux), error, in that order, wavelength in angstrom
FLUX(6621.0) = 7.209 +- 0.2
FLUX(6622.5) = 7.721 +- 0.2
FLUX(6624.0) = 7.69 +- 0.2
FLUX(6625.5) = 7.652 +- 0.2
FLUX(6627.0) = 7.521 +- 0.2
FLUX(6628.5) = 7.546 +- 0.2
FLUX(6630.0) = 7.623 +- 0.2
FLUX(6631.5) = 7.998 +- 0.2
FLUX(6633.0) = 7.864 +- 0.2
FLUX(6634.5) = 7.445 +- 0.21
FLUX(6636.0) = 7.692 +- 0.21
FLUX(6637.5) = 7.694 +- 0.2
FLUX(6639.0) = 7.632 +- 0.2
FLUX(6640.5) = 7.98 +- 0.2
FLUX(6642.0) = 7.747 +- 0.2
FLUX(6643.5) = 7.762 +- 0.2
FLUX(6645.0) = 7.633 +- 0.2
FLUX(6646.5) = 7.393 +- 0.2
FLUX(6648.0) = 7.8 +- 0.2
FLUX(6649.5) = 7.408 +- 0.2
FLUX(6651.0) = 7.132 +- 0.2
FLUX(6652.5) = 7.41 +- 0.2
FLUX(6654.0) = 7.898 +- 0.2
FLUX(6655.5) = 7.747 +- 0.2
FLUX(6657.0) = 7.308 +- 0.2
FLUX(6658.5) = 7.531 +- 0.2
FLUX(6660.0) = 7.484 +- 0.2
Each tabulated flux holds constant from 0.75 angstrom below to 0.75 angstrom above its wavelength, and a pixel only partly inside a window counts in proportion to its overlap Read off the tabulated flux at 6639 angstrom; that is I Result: 7.632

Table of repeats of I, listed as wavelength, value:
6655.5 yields 7.747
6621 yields 7.209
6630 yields 7.623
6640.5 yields 7.98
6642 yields 7.747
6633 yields 7.864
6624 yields 7.69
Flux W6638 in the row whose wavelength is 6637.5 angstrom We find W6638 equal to 7.694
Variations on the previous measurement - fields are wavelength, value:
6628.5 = 7.546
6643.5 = 7.762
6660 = 7.484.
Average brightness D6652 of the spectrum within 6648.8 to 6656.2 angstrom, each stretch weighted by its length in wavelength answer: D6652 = 7.52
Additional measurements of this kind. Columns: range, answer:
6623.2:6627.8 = 7.62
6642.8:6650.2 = 7.6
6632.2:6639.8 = 7.67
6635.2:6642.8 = 7.75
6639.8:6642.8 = 7.86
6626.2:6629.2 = 7.54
